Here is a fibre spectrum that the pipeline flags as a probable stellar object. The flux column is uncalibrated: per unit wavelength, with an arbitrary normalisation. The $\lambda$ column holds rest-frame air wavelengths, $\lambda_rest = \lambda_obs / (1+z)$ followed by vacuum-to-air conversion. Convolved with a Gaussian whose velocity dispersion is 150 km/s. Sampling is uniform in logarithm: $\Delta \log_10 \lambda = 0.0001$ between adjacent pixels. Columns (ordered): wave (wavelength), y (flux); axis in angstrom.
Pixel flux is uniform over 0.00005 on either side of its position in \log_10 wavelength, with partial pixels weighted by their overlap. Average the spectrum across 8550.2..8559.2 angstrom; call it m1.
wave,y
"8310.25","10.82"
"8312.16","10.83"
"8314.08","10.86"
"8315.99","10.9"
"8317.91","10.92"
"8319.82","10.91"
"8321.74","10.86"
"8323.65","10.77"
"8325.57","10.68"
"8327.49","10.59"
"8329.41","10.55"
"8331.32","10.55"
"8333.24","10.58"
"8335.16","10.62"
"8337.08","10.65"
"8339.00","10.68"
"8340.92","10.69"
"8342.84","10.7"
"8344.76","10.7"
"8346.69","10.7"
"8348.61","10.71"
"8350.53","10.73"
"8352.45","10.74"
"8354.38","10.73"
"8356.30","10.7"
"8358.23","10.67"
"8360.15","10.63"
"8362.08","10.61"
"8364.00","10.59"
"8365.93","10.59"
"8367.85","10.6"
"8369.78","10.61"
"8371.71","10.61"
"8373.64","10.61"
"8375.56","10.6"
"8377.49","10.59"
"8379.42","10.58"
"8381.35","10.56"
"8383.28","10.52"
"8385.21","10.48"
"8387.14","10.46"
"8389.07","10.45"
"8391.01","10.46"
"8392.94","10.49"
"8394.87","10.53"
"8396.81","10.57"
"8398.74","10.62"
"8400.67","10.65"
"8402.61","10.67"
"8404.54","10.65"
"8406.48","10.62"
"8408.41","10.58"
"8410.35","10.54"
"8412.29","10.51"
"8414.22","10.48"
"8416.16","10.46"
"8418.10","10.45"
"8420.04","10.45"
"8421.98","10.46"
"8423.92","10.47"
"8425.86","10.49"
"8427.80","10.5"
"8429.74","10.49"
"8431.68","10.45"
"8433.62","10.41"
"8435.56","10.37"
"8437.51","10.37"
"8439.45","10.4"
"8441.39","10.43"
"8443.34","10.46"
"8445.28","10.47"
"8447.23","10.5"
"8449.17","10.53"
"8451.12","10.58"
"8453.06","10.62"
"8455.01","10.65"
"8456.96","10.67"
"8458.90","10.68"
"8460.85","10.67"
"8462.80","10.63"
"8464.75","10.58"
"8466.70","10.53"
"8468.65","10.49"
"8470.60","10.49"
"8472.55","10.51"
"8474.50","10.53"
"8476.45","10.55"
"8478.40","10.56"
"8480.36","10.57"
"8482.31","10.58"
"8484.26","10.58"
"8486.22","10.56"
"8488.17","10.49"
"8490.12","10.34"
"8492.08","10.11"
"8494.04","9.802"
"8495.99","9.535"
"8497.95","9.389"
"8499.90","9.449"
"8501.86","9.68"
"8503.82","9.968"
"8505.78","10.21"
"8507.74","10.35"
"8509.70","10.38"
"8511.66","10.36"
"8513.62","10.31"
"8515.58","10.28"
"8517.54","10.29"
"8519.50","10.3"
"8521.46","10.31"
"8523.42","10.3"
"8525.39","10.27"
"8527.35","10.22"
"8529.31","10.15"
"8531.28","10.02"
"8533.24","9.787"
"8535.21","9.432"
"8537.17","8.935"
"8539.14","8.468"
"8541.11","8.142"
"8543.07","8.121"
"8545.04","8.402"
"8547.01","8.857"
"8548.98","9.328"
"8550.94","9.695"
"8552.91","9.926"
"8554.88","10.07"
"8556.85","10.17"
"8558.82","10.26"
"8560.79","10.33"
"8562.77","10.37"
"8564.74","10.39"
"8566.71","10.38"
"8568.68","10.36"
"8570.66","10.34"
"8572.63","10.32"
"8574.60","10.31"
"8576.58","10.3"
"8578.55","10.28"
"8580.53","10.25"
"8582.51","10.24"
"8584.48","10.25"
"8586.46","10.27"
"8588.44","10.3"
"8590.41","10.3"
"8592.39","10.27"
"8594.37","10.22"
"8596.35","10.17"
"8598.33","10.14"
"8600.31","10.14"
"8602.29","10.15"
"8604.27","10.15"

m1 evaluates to 10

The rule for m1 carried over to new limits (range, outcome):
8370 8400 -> 10.5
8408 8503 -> 10.4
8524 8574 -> 9.72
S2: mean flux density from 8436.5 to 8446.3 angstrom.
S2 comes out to 10.4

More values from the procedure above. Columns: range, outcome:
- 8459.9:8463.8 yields 10.6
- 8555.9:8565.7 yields 10.3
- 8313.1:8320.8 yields 10.9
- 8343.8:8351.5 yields 10.7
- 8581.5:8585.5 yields 10.2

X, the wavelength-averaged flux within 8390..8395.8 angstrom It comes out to 10.5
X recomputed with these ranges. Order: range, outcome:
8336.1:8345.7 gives 10.7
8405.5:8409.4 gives 10.6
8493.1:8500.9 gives 9.55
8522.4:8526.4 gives 10.3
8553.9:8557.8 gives 10.1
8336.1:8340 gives 10.7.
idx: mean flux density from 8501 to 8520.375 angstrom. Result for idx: 10.2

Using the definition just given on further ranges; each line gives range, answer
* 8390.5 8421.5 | 10.5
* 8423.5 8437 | 10.4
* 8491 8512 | 9.92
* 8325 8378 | 10.6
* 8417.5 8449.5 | 10.5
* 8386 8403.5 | 10.5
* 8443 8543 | 10.2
